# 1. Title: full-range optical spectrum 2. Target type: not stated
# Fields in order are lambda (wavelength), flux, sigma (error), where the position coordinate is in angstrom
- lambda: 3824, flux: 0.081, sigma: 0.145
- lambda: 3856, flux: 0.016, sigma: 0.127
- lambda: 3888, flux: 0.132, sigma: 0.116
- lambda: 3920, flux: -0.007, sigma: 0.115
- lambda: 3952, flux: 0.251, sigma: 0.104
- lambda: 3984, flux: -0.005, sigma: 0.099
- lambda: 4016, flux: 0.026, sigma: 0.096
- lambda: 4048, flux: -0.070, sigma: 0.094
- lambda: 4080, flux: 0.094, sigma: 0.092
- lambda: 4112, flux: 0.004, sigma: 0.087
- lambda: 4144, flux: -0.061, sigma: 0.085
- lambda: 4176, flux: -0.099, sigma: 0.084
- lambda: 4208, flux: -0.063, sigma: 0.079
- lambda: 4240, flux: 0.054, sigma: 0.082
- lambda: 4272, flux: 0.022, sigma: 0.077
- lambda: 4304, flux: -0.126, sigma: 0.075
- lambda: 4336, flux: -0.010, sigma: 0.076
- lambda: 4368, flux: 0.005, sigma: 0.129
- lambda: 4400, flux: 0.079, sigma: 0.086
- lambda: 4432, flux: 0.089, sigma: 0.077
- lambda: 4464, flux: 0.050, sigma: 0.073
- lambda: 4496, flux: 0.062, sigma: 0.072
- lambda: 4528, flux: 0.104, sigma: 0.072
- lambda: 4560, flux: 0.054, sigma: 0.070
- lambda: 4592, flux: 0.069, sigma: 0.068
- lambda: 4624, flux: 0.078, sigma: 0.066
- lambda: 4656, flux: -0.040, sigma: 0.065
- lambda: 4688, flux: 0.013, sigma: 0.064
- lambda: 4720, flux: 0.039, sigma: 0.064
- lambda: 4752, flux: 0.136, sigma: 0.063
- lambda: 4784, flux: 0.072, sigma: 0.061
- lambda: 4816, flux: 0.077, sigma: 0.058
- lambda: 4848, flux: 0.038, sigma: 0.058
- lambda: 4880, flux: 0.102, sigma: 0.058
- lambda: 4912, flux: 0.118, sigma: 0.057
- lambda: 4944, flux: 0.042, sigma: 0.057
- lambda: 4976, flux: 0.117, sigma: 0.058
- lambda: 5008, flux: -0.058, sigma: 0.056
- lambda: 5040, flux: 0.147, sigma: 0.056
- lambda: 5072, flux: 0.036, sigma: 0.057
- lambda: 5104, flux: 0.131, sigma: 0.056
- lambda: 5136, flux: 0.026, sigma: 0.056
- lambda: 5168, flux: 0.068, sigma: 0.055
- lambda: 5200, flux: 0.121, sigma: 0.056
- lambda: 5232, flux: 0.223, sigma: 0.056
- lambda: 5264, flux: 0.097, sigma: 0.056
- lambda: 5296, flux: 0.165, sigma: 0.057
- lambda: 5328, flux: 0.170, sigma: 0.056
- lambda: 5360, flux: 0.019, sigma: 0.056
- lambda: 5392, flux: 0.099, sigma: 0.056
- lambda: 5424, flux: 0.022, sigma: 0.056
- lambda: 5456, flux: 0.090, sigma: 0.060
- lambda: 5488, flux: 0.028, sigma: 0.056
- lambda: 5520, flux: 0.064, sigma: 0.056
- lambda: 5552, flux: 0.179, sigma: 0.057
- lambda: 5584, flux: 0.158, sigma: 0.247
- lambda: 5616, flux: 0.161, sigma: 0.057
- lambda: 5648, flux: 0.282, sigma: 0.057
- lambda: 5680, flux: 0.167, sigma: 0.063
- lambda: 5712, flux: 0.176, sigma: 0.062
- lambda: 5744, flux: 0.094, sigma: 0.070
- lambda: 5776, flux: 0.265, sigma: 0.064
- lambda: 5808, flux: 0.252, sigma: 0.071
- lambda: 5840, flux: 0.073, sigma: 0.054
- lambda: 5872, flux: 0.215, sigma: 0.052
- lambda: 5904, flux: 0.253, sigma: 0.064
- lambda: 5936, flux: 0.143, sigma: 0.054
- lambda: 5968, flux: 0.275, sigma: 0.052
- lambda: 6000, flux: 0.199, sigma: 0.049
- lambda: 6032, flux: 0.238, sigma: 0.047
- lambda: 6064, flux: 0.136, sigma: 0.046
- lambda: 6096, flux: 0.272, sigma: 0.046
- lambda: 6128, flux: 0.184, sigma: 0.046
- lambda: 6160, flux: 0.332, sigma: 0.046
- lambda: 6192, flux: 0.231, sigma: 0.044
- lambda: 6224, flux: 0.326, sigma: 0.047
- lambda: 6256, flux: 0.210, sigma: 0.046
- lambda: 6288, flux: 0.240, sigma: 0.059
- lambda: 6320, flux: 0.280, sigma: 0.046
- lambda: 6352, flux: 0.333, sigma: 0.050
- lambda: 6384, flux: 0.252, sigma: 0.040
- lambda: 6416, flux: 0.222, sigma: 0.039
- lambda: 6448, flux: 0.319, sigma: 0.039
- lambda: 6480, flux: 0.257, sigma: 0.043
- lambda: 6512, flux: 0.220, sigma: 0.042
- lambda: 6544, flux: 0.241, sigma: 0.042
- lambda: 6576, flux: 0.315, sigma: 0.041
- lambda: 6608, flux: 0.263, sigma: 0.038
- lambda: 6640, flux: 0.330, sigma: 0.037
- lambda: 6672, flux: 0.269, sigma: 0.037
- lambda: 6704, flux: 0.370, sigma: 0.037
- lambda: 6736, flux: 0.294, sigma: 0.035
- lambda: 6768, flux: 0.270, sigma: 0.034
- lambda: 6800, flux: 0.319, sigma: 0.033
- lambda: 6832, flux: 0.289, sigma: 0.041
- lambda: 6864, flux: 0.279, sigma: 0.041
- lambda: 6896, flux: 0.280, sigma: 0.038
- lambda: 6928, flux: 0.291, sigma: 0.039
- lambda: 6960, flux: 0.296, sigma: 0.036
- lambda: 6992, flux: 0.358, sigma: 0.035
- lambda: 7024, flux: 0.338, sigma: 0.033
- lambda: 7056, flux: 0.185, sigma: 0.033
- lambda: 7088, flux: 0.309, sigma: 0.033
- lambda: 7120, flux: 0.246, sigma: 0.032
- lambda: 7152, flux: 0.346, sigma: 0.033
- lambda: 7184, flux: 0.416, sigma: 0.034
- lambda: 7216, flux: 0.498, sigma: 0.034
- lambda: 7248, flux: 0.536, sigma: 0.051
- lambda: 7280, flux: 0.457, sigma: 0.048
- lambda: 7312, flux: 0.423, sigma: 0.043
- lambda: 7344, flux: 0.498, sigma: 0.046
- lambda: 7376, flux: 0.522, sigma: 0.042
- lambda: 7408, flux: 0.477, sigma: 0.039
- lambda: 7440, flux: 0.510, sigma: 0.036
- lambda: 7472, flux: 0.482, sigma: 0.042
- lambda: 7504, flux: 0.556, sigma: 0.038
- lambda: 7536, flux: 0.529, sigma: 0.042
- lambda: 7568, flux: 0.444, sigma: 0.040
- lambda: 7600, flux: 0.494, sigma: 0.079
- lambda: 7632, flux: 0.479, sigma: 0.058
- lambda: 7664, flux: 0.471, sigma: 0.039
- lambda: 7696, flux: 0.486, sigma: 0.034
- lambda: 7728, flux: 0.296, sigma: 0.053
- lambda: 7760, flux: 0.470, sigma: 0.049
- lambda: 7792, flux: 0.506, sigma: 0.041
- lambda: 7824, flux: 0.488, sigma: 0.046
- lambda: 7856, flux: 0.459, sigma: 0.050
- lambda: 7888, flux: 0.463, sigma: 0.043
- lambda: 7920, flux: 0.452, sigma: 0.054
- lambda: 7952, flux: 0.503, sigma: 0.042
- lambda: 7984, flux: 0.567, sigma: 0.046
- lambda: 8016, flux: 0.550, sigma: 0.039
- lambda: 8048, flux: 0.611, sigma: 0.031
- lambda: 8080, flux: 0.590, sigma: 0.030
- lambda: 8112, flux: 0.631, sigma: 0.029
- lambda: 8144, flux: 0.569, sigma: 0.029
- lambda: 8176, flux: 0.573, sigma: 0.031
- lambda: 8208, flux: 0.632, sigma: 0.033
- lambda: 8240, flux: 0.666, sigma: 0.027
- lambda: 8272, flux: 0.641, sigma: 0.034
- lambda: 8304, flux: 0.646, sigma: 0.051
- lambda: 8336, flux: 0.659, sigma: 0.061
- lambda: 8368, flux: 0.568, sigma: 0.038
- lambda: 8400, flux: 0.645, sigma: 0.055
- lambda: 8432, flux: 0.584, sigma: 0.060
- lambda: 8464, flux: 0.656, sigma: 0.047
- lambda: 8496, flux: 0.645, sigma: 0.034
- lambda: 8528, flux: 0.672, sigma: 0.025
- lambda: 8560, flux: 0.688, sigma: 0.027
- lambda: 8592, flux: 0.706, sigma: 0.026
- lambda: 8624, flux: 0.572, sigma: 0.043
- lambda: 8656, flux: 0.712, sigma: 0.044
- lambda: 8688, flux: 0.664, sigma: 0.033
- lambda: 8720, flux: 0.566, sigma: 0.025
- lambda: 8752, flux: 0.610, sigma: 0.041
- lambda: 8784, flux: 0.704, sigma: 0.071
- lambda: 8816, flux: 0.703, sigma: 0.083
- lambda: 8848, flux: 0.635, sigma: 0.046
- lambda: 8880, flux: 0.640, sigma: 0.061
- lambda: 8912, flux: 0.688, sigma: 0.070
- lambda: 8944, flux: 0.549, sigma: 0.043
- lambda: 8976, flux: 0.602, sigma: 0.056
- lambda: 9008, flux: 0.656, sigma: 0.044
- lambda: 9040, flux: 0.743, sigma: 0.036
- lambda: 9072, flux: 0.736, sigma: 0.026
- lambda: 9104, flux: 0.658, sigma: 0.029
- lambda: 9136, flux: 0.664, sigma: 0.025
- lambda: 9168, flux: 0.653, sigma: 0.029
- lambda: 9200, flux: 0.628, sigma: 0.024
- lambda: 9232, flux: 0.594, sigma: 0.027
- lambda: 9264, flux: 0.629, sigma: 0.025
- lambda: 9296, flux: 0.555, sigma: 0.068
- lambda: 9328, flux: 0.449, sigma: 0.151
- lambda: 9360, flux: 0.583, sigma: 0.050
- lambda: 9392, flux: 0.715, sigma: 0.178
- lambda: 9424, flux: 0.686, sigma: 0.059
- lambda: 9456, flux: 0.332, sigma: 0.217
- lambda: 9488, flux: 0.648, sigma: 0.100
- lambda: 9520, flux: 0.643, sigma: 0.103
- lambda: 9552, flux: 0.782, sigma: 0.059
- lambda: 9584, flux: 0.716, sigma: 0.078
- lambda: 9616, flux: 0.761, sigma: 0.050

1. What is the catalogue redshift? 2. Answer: 0.795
